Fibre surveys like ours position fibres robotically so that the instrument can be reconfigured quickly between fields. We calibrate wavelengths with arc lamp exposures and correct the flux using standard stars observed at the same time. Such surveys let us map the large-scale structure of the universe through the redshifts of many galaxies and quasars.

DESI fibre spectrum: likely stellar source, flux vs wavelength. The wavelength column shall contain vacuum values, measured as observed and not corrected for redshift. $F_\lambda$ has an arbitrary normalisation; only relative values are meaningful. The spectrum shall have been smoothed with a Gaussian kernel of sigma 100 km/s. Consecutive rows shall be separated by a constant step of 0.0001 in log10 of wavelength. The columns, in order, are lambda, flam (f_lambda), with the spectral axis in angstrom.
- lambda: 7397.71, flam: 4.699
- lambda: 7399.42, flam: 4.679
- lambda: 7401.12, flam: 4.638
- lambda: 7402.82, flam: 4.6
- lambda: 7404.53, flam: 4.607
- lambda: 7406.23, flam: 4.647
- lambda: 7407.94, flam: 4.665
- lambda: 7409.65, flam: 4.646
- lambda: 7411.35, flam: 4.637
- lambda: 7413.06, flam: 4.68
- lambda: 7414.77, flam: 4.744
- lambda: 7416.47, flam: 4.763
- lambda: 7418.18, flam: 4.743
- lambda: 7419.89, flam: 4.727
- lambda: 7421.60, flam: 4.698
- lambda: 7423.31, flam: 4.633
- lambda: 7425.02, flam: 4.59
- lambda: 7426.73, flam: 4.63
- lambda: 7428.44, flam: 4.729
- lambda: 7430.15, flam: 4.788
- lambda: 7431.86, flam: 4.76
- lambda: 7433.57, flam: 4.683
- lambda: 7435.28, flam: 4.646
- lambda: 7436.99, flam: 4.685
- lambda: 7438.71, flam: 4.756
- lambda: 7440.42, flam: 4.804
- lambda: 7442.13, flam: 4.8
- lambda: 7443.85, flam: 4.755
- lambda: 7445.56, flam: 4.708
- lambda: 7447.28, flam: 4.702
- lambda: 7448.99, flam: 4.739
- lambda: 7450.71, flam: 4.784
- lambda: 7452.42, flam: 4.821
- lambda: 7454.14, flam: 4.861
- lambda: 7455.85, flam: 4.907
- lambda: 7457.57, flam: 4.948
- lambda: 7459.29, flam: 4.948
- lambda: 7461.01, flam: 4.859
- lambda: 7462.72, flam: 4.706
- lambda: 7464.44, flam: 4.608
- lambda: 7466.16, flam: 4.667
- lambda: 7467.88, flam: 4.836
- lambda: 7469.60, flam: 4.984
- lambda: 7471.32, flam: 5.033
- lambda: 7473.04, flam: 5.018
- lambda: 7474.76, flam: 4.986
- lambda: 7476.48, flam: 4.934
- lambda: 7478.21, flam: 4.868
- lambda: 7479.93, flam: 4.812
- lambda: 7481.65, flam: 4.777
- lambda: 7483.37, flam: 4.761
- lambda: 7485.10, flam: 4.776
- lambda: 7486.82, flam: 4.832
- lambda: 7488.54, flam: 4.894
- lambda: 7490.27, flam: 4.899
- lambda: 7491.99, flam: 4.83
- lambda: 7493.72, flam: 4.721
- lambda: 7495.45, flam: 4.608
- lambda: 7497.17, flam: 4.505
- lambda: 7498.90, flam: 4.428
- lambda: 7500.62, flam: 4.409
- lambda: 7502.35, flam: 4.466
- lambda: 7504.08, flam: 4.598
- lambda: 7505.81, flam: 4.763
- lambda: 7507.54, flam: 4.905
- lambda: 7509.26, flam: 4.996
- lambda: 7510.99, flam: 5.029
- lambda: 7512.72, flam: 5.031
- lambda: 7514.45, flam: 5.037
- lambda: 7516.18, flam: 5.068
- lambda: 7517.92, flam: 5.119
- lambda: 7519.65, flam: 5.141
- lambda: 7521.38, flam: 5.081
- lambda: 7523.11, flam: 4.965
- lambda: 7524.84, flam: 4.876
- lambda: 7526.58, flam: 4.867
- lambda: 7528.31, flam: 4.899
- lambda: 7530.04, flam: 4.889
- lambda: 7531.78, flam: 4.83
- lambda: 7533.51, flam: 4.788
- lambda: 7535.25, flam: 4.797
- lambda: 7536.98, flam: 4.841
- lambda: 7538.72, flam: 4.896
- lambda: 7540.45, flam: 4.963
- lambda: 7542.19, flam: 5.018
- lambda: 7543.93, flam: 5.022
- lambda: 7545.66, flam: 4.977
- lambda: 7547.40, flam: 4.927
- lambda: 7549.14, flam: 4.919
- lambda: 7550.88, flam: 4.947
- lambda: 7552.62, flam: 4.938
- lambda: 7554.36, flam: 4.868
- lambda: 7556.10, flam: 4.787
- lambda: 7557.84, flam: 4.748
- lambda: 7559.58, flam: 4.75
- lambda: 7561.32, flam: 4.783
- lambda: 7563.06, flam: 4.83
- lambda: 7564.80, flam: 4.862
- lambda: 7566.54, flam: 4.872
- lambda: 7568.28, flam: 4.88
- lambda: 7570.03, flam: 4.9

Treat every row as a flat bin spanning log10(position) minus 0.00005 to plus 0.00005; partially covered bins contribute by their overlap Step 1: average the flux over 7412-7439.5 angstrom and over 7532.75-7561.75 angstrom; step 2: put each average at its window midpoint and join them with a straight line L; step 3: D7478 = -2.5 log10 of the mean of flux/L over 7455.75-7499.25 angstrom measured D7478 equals -0.01 mag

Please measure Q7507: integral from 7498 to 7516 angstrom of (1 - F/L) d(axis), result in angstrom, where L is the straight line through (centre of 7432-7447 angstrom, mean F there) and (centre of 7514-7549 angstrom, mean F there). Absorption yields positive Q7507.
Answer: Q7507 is 0.4 angstrom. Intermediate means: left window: 4.73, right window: 4.95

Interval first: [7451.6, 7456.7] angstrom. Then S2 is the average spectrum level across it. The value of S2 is 4.87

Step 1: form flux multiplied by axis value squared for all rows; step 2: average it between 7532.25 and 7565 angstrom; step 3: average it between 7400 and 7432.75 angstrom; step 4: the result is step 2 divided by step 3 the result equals 1.1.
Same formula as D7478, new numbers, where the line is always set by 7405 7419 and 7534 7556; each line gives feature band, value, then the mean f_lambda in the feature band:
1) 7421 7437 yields 0.01 mag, 4.69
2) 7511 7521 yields -0.04 mag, 5.07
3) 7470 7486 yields -0.02 mag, 4.89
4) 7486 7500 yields 0.03 mag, 4.71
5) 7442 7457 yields -0.01 mag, 4.79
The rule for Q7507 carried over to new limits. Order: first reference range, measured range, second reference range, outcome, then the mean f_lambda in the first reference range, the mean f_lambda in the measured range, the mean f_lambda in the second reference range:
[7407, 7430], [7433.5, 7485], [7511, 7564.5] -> -0.5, 4.69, 4.81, 4.92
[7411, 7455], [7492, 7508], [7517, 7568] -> 0.8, 4.73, 4.6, 4.9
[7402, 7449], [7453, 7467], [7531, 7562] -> -0.2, 4.7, 4.81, 4.88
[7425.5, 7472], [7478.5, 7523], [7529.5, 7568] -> 0.1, 4.78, 4.82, 4.88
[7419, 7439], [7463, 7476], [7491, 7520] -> -0.3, 4.69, 4.87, 4.8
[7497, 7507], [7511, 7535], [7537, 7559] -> -1.3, 4.54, 4.96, 4.91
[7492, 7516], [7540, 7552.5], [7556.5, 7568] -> -0.4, 4.74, 4.96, 4.81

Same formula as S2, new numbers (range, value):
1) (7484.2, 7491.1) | 4.85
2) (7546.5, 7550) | 4.92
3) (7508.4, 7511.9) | 5.02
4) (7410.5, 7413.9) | 4.66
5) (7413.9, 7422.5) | 4.73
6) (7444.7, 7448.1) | 4.7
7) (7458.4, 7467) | 4.76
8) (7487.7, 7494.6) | 4.83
